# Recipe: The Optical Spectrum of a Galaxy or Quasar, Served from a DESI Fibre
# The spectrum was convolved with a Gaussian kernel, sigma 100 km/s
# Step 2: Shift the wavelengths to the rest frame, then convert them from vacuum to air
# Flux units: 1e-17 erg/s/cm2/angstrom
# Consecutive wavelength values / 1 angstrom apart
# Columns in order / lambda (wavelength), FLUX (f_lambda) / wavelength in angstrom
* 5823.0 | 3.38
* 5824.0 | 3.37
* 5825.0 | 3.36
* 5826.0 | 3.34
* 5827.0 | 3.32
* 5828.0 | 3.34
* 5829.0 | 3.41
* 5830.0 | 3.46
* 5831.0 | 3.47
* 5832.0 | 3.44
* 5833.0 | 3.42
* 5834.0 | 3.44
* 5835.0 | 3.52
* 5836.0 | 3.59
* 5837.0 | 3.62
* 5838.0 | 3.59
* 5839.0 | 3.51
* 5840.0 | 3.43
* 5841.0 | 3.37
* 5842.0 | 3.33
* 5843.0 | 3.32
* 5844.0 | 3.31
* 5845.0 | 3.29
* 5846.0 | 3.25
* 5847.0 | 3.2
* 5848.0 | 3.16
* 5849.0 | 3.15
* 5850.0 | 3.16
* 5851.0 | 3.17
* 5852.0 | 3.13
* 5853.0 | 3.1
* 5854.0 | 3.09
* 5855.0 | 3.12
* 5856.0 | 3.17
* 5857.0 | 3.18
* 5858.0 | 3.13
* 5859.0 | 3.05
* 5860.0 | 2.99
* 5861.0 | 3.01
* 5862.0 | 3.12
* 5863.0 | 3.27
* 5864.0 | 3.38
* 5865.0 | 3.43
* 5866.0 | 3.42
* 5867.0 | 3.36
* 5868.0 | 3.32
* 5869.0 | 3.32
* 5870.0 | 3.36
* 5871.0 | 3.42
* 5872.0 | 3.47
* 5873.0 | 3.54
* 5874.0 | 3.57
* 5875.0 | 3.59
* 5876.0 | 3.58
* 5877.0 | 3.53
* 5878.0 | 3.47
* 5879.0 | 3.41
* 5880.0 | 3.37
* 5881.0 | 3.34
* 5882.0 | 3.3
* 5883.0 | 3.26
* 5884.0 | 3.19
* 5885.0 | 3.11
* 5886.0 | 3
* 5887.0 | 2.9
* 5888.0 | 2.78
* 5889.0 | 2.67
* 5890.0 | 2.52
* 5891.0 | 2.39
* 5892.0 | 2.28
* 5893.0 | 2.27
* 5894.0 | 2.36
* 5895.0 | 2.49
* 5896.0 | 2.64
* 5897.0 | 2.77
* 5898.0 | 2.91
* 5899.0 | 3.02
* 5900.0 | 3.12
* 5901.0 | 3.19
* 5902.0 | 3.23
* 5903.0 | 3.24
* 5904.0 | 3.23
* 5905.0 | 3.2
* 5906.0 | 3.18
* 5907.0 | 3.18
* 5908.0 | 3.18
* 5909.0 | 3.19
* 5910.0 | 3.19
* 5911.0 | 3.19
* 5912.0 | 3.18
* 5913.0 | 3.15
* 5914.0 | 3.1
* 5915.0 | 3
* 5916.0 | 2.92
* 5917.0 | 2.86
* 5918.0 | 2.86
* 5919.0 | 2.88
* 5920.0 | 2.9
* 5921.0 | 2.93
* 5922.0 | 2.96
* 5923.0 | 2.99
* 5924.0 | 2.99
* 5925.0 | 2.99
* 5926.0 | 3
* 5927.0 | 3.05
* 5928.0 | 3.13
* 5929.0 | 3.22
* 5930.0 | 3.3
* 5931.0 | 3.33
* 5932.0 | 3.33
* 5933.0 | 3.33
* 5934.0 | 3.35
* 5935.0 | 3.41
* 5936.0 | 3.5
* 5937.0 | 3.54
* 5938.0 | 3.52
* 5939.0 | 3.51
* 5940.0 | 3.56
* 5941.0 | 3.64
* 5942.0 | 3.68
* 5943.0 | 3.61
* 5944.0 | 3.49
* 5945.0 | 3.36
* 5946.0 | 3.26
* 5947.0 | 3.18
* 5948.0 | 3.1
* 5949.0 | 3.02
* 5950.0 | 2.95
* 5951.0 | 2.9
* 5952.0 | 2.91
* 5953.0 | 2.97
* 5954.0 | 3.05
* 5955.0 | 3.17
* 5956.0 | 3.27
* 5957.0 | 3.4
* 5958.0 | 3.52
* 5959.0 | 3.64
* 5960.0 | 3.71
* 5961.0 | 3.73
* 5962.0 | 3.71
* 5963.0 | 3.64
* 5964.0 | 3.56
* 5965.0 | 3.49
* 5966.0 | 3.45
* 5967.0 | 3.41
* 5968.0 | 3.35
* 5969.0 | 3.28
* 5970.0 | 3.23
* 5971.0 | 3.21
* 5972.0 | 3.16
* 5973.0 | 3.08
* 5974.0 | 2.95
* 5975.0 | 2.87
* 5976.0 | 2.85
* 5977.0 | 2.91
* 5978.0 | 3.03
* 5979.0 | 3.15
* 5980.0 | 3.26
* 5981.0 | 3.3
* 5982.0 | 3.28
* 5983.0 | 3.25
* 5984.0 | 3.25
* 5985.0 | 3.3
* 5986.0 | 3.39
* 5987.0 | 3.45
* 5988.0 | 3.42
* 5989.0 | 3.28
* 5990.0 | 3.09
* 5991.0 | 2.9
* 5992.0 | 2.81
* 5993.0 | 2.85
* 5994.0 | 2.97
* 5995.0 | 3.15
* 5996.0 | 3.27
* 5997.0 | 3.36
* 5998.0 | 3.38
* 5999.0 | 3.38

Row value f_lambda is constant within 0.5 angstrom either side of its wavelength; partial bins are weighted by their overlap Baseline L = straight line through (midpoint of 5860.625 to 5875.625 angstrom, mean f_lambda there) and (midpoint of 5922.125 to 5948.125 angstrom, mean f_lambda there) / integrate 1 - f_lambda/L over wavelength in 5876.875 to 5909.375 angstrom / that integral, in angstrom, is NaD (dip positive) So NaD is 3.5 angstrom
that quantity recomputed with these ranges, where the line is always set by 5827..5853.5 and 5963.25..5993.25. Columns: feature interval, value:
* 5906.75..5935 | 1.4 angstrom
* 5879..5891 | 1.0 angstrom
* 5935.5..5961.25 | -0.9 angstrom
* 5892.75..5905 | 1.5 angstrom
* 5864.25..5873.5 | -0.2 angstrom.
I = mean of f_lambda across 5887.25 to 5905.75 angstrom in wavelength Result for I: 2.8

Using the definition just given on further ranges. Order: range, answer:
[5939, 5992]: 3.28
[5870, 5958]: 3.14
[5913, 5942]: 3.19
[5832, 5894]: 3.22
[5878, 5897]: 2.86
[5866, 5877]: 3.46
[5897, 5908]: 3.13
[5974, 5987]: 3.16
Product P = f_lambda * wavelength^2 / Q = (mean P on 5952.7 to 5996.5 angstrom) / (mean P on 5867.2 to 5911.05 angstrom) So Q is 1.1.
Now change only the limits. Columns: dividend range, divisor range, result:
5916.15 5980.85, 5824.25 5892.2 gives 1.02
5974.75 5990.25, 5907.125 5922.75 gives 1.08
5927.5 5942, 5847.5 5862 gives 1.13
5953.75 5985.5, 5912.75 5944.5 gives 1.04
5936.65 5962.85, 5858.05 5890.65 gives 1.06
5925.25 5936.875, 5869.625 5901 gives 1.09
